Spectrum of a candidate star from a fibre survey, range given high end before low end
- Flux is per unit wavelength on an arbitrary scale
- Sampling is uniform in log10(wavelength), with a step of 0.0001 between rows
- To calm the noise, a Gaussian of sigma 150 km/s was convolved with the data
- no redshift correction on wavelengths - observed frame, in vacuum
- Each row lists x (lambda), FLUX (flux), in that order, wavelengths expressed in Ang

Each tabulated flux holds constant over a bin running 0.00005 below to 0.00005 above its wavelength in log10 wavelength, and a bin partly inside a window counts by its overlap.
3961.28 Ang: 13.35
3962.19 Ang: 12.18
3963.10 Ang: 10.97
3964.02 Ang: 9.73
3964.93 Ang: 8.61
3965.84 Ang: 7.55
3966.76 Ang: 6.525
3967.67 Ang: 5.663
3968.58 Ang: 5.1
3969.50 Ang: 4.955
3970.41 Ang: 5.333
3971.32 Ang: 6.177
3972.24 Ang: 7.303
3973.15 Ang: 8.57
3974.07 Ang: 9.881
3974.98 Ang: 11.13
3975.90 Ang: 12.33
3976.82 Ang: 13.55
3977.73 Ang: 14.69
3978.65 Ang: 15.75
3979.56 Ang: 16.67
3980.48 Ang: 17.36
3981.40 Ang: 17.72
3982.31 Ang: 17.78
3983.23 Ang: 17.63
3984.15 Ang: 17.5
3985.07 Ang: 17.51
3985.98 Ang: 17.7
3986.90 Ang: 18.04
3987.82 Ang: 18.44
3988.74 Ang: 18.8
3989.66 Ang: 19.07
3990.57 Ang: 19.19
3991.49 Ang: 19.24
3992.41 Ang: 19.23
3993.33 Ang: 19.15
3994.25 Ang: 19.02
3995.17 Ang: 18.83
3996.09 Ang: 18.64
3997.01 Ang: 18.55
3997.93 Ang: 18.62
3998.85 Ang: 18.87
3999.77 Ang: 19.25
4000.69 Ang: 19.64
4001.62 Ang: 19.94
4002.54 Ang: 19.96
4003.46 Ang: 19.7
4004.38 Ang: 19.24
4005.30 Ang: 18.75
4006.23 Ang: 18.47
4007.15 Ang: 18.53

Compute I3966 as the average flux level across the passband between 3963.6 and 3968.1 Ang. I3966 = 7.61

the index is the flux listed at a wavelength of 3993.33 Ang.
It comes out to 19.15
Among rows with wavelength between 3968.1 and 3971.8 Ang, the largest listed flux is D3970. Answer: 6.177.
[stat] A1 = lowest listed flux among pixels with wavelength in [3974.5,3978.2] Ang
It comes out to 11.13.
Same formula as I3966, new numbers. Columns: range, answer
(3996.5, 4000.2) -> 18.8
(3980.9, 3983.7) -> 17.7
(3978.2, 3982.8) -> 17.1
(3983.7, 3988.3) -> 17.8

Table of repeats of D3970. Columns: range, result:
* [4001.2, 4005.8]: 19.96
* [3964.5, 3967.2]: 8.61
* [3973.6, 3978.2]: 14.69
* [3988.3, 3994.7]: 19.24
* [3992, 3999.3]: 19.23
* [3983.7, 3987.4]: 18.04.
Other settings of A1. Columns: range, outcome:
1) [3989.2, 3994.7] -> 19.02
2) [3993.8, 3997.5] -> 18.55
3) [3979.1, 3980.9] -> 16.67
